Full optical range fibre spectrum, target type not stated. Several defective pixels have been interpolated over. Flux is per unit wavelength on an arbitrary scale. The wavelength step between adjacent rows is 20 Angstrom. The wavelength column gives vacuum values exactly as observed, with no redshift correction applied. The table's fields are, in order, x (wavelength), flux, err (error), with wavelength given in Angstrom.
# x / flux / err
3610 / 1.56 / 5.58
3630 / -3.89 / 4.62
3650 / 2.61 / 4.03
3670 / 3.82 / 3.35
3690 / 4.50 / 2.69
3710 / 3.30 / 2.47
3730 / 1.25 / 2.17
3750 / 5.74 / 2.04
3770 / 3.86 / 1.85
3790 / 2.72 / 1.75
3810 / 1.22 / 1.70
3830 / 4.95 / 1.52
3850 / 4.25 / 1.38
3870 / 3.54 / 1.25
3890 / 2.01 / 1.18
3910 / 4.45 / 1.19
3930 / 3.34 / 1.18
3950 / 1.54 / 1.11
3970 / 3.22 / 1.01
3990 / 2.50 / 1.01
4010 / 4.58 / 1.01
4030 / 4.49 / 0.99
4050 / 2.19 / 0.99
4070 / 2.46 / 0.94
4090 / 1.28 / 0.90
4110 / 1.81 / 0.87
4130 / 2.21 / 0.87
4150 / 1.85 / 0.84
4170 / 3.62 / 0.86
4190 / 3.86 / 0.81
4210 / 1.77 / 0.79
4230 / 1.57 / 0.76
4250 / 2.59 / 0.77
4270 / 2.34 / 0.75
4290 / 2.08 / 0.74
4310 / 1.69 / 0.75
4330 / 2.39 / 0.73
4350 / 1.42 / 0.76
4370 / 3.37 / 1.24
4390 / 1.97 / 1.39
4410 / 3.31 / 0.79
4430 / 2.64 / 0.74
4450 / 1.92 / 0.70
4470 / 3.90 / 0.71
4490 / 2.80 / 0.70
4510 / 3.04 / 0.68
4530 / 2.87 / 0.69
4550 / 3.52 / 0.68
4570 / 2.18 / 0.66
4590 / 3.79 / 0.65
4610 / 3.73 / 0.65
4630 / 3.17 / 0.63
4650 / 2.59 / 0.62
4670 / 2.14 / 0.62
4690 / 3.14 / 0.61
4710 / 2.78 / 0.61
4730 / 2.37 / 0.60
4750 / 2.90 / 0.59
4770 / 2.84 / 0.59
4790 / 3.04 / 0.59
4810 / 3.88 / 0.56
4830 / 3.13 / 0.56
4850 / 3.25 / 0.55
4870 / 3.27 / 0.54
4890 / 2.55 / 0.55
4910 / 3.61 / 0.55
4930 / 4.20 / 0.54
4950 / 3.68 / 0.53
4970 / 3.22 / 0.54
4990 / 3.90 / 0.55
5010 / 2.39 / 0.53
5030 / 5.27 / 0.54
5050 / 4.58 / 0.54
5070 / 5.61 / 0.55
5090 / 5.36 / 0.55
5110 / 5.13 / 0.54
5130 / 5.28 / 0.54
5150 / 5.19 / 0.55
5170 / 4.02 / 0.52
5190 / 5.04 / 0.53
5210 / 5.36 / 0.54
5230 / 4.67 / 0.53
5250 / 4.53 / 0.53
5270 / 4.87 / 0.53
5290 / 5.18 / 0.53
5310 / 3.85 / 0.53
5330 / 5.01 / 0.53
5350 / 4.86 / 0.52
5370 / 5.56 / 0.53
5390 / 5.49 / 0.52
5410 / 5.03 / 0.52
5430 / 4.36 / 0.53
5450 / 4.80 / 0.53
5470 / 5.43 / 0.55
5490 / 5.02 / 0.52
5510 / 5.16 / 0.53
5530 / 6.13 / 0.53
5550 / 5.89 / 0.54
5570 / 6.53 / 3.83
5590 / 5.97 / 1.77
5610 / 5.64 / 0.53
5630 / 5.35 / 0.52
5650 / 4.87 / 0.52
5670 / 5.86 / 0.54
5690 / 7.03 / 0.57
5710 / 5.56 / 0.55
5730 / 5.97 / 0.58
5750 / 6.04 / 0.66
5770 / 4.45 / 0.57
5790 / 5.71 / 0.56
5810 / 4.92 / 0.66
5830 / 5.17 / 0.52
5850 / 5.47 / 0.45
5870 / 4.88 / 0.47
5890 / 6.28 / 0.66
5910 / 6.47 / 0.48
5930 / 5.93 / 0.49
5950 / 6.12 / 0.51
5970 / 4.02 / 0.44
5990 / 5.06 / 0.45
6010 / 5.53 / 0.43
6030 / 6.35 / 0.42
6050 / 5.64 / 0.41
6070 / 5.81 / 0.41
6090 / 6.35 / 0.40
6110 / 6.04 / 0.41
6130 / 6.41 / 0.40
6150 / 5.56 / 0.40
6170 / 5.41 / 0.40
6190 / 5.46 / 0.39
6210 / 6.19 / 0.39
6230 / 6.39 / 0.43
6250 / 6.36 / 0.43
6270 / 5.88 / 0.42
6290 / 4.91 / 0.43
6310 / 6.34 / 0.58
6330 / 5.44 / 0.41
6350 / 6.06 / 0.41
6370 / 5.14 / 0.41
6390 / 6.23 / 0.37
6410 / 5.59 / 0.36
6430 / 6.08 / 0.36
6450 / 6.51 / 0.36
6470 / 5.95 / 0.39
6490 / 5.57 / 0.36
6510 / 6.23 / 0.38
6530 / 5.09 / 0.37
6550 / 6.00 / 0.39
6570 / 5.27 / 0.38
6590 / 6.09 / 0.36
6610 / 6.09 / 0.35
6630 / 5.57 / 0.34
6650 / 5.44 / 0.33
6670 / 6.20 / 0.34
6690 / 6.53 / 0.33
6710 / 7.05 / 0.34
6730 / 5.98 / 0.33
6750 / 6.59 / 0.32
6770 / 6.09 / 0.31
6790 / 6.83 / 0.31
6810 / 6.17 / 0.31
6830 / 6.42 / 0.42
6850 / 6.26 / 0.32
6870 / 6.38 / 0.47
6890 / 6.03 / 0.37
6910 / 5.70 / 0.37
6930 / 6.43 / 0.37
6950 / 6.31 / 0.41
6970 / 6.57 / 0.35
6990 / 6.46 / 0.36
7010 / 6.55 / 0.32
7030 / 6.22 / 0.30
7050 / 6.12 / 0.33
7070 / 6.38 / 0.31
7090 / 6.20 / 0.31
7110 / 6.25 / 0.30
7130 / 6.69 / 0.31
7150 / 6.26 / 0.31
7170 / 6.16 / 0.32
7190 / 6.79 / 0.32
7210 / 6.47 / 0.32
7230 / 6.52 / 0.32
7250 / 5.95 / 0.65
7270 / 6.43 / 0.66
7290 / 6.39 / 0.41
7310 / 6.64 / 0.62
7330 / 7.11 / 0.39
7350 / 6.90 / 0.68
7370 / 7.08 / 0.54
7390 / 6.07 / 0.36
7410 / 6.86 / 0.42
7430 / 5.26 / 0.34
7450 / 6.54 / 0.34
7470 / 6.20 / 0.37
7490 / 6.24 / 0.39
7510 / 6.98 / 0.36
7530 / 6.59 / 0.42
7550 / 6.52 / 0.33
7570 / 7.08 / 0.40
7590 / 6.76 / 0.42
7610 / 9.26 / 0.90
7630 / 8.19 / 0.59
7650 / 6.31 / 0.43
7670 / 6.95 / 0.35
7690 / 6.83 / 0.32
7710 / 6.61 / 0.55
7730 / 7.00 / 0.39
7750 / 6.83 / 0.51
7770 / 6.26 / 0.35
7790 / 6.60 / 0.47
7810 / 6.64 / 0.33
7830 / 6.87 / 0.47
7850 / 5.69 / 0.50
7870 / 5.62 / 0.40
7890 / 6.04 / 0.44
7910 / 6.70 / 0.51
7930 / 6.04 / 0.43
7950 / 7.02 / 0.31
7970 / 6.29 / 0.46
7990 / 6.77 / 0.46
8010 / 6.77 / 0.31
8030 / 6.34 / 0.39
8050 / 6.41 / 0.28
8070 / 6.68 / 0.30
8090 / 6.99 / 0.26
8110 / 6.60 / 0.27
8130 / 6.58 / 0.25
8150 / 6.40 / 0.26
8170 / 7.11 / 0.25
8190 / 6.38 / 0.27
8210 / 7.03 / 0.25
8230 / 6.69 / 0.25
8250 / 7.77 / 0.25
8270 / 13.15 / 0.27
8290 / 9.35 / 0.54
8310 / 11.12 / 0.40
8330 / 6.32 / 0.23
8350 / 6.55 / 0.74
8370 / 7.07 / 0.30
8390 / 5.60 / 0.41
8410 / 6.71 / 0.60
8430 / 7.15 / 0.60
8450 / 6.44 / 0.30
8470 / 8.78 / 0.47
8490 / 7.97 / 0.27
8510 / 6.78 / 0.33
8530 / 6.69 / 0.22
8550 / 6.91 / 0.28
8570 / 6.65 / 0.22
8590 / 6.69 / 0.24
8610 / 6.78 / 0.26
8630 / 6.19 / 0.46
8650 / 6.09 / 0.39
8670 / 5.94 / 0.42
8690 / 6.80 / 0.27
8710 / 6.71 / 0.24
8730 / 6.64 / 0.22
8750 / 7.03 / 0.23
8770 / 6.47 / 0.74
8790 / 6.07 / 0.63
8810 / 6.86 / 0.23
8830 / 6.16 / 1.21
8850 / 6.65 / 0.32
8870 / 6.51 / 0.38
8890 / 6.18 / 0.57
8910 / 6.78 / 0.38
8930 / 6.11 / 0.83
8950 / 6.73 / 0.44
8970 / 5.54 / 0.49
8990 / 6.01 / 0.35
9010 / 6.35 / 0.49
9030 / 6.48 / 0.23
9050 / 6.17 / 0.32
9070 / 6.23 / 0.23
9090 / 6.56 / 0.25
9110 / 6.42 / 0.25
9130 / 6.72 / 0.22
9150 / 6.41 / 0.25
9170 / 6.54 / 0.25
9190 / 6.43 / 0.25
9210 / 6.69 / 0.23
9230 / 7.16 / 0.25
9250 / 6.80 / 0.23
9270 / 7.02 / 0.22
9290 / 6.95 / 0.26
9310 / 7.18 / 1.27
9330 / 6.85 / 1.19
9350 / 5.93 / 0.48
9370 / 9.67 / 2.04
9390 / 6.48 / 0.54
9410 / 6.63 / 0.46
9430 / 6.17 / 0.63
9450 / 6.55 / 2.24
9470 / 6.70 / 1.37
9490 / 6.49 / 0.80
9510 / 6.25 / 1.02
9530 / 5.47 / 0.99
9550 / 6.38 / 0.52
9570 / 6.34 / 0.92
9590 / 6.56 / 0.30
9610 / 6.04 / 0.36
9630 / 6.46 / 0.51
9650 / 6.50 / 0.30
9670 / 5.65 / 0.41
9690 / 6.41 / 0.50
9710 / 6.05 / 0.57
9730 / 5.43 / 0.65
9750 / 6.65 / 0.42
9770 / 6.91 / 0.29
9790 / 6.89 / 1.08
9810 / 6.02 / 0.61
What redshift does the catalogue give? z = 0.261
